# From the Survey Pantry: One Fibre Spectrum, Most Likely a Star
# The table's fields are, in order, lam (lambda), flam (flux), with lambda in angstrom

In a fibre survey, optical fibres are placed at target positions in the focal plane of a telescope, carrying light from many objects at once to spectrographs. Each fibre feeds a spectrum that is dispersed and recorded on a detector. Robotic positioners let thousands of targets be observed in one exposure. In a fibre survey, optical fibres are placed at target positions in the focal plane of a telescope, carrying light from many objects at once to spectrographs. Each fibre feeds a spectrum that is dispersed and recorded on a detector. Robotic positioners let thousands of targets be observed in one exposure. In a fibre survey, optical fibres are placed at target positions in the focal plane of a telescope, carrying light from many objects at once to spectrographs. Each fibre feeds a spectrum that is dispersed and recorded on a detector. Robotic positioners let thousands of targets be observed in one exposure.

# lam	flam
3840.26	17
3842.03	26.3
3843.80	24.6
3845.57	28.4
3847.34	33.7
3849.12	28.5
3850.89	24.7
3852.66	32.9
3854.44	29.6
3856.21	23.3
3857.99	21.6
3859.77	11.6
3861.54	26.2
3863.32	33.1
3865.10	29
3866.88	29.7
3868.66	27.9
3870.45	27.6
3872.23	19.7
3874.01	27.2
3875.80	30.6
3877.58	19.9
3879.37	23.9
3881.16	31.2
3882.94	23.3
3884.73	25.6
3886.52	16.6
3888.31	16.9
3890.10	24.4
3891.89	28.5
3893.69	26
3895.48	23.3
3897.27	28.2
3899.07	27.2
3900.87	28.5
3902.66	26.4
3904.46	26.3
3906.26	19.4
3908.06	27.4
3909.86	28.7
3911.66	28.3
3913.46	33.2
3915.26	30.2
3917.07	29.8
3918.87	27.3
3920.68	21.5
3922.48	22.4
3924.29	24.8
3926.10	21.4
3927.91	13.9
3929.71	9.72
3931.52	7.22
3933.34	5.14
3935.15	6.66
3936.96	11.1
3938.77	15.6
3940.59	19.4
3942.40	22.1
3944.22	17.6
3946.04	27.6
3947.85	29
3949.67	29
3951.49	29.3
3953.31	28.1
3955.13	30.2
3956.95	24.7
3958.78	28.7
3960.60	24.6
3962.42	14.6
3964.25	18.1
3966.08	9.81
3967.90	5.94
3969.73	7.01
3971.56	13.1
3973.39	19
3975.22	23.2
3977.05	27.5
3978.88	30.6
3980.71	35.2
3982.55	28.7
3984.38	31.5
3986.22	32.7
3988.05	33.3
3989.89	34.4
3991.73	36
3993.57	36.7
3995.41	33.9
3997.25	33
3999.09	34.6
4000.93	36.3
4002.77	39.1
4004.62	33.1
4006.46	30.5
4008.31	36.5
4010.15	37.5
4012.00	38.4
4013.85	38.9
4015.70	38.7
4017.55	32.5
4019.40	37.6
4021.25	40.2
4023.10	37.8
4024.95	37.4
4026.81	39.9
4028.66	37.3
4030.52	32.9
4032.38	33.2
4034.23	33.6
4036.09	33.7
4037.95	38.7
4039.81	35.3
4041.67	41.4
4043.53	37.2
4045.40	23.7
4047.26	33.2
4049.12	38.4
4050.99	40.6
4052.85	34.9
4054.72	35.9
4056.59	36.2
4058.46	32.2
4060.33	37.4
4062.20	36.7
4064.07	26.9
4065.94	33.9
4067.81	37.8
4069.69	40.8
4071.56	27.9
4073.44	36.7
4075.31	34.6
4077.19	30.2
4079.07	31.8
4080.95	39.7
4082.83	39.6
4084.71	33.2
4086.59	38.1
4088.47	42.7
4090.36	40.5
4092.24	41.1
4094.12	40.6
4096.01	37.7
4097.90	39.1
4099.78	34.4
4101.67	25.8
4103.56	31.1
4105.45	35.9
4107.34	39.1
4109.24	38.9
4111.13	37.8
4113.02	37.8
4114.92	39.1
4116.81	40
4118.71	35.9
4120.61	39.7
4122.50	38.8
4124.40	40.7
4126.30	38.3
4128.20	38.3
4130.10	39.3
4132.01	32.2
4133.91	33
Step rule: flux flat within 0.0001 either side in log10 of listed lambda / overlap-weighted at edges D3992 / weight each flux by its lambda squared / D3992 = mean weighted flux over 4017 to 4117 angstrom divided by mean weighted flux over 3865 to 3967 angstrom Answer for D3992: 1.68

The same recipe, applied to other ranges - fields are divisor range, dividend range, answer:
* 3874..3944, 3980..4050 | 1.67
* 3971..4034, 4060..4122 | 1.13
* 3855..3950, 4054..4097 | 1.70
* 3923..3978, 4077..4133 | 2.14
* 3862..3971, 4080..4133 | 1.82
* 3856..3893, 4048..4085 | 1.57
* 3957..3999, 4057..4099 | 1.49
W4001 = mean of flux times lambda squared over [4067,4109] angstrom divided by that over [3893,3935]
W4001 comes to 1.7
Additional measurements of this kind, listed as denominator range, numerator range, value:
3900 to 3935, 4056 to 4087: 1.69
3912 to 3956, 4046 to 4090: 1.78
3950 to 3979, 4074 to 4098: 1.92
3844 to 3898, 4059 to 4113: 1.56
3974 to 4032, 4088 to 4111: 1.12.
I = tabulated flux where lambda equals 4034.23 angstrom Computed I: 33.6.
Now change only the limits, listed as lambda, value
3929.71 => 9.72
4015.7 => 38.7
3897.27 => 28.2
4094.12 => 40.6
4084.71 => 33.2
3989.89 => 34.4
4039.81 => 35.3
